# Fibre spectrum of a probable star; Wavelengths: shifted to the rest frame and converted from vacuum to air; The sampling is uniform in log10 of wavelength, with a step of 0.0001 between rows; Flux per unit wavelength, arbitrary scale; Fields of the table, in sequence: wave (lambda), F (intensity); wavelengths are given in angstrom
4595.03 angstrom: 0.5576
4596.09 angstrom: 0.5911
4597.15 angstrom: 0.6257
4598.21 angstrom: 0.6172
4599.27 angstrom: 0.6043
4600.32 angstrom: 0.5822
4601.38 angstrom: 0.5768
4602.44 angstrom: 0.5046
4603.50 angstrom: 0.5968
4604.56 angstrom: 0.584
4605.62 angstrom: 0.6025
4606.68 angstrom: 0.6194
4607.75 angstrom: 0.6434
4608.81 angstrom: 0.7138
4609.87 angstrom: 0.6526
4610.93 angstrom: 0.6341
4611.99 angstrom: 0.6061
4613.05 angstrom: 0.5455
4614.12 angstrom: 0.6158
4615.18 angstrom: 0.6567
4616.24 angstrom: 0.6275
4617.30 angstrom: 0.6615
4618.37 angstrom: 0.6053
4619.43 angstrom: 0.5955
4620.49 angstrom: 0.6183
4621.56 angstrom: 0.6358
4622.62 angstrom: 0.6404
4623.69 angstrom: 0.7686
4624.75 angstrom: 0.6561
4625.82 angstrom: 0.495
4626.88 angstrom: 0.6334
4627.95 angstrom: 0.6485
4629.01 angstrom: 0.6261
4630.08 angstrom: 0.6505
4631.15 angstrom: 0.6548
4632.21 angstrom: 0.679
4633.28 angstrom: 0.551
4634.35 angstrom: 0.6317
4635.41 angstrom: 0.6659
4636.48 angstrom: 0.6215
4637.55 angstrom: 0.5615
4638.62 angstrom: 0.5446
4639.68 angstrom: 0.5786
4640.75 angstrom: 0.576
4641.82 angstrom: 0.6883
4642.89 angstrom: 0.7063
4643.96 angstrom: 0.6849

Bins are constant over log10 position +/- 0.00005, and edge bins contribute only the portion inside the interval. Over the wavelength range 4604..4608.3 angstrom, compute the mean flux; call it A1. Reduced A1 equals 0.612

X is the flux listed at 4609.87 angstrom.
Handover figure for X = 0.6526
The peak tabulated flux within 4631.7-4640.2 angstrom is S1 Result 0.679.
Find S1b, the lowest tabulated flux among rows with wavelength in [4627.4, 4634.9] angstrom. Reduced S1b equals 0.551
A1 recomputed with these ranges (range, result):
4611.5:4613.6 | 0.574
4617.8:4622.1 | 0.614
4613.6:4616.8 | 0.635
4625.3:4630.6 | 0.611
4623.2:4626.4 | 0.639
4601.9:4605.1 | 0.562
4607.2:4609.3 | 0.675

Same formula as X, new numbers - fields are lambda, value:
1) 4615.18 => 0.6567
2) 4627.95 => 0.6485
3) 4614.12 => 0.6158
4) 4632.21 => 0.679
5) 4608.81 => 0.7138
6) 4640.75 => 0.576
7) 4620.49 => 0.6183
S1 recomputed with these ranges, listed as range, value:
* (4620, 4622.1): 0.6358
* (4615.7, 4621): 0.6615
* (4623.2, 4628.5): 0.7686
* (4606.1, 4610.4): 0.7138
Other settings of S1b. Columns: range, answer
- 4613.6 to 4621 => 0.5955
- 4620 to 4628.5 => 0.495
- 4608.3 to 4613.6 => 0.5455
